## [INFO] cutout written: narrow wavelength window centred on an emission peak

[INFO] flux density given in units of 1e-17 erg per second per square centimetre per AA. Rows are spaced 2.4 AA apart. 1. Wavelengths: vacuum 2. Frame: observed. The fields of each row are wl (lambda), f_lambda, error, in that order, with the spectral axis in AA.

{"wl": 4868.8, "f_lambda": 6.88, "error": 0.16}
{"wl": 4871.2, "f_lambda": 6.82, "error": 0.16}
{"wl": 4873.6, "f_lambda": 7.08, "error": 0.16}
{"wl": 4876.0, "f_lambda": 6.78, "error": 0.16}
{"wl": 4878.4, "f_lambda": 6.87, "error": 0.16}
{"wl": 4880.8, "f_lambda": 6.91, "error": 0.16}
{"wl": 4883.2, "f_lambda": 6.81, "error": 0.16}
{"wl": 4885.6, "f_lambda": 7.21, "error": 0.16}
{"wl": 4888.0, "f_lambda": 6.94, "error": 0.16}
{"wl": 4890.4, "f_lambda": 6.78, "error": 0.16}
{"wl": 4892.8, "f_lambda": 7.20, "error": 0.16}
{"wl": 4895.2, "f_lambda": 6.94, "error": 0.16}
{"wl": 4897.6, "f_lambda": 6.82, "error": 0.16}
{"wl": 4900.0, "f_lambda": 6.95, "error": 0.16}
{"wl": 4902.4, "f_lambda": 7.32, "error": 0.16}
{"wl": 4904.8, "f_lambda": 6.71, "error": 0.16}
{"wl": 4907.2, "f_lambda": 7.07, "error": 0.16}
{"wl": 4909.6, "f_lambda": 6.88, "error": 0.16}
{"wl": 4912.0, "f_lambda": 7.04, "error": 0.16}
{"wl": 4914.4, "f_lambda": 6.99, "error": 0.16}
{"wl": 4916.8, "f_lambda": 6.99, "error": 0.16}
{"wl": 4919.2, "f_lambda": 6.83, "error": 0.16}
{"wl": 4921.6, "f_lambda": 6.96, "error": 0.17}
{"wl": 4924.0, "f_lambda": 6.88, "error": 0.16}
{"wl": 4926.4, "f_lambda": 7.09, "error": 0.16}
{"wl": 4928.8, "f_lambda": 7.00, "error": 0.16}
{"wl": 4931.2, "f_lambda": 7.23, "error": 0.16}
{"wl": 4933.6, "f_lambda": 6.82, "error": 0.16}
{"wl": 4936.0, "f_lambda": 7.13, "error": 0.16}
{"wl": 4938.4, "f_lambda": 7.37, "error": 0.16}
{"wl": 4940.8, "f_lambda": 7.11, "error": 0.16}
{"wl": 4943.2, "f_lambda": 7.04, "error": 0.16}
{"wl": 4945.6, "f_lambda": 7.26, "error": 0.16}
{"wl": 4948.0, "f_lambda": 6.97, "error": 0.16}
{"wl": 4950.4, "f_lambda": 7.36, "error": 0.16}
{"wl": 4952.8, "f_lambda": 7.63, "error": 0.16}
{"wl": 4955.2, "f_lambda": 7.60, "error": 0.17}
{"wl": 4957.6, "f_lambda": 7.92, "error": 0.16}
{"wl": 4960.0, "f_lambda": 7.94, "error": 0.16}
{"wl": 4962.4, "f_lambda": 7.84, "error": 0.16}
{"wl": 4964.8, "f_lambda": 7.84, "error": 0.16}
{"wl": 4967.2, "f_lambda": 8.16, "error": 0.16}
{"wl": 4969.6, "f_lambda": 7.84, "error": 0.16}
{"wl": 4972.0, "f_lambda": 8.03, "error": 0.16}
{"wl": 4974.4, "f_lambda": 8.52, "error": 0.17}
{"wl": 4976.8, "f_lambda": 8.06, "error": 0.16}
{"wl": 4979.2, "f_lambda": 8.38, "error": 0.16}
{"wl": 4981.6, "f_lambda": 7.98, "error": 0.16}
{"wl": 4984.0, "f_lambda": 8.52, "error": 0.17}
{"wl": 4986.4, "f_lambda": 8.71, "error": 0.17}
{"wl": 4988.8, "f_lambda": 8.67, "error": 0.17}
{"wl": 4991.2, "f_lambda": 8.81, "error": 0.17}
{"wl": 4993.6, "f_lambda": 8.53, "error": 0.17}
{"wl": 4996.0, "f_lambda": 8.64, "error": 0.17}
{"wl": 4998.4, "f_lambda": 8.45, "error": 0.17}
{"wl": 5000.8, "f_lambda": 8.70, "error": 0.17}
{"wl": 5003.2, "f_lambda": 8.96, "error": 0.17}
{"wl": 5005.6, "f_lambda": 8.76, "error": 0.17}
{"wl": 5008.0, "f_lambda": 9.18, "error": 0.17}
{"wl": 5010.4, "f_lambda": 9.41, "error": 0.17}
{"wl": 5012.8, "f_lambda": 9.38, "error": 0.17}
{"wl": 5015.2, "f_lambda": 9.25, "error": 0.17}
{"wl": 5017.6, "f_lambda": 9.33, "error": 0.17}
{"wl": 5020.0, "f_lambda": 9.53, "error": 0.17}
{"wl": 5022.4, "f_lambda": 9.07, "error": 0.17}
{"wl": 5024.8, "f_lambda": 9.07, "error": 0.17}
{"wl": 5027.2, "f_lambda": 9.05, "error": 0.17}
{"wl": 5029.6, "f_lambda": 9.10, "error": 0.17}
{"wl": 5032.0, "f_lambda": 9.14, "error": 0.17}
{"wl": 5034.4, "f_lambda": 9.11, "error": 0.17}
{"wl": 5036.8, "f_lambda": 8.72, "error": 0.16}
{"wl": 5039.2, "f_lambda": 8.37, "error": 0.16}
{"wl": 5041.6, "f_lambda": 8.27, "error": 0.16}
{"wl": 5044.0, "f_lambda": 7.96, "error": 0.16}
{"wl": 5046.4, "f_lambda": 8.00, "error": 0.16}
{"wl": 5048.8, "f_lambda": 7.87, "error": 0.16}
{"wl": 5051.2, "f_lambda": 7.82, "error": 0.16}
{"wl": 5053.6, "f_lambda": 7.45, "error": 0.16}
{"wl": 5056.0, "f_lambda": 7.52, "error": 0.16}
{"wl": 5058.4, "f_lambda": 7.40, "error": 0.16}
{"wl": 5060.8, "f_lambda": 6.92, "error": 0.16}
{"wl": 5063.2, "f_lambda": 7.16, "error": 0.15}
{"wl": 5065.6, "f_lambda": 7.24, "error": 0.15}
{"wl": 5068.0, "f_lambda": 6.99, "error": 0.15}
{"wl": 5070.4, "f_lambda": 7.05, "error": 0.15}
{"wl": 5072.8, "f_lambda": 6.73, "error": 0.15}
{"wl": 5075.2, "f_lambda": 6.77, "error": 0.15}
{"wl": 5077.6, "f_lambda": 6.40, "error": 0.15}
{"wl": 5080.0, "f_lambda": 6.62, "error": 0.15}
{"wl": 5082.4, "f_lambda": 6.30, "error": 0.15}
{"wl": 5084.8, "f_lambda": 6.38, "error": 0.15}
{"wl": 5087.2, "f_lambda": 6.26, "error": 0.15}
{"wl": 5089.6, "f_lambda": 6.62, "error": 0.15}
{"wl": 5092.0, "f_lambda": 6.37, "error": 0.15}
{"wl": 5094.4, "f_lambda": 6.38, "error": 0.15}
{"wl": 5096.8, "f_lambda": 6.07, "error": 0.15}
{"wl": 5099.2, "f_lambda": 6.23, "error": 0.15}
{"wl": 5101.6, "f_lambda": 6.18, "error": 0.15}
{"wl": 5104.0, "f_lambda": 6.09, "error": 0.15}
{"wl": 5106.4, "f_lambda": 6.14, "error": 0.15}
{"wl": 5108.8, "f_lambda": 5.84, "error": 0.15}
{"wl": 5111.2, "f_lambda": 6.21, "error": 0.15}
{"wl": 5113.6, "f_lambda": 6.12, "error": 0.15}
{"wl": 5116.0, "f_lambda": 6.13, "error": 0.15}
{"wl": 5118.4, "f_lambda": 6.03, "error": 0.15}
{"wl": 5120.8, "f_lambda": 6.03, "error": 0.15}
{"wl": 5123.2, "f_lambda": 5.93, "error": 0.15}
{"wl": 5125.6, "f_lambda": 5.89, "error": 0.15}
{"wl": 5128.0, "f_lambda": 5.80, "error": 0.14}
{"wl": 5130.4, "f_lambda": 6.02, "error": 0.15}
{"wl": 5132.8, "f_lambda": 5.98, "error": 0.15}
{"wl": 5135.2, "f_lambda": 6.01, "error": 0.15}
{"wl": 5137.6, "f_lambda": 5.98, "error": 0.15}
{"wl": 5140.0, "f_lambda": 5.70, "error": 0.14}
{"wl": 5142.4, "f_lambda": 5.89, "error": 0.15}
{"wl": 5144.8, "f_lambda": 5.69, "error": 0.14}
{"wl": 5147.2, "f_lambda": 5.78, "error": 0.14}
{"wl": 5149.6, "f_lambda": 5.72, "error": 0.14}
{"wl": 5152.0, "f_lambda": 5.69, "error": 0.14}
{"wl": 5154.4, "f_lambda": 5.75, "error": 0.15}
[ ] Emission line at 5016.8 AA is C III]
